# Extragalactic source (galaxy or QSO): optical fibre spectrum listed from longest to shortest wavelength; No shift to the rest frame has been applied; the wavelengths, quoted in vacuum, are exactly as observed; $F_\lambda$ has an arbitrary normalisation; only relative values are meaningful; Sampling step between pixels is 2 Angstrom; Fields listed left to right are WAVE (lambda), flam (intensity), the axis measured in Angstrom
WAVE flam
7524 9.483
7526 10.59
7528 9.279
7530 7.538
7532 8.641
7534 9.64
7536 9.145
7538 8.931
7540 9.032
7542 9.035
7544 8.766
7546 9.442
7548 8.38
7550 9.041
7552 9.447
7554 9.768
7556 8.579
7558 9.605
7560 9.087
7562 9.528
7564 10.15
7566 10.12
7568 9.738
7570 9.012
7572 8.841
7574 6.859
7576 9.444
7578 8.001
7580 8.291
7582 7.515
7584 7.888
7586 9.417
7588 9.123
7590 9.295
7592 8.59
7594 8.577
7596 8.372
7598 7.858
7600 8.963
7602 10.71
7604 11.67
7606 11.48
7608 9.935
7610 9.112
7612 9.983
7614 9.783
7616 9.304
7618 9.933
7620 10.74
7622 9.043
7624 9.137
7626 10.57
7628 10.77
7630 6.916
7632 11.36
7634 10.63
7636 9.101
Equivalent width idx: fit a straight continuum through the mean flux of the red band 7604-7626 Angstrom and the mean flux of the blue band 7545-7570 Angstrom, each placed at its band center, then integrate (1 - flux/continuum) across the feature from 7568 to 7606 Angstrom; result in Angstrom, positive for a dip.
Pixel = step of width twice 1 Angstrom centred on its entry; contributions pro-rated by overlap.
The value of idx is 3.1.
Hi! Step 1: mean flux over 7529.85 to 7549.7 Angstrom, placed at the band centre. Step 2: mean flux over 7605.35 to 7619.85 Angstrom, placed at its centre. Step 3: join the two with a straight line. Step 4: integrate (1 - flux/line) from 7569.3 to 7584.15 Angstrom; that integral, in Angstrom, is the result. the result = 1.9 Angstrom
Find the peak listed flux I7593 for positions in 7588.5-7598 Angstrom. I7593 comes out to 9.295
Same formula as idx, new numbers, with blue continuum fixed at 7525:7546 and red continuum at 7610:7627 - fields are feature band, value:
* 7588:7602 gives 1.14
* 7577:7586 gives 1.31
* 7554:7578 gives 0.45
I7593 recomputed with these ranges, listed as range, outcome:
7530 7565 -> 10.15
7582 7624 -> 11.67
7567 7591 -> 9.738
